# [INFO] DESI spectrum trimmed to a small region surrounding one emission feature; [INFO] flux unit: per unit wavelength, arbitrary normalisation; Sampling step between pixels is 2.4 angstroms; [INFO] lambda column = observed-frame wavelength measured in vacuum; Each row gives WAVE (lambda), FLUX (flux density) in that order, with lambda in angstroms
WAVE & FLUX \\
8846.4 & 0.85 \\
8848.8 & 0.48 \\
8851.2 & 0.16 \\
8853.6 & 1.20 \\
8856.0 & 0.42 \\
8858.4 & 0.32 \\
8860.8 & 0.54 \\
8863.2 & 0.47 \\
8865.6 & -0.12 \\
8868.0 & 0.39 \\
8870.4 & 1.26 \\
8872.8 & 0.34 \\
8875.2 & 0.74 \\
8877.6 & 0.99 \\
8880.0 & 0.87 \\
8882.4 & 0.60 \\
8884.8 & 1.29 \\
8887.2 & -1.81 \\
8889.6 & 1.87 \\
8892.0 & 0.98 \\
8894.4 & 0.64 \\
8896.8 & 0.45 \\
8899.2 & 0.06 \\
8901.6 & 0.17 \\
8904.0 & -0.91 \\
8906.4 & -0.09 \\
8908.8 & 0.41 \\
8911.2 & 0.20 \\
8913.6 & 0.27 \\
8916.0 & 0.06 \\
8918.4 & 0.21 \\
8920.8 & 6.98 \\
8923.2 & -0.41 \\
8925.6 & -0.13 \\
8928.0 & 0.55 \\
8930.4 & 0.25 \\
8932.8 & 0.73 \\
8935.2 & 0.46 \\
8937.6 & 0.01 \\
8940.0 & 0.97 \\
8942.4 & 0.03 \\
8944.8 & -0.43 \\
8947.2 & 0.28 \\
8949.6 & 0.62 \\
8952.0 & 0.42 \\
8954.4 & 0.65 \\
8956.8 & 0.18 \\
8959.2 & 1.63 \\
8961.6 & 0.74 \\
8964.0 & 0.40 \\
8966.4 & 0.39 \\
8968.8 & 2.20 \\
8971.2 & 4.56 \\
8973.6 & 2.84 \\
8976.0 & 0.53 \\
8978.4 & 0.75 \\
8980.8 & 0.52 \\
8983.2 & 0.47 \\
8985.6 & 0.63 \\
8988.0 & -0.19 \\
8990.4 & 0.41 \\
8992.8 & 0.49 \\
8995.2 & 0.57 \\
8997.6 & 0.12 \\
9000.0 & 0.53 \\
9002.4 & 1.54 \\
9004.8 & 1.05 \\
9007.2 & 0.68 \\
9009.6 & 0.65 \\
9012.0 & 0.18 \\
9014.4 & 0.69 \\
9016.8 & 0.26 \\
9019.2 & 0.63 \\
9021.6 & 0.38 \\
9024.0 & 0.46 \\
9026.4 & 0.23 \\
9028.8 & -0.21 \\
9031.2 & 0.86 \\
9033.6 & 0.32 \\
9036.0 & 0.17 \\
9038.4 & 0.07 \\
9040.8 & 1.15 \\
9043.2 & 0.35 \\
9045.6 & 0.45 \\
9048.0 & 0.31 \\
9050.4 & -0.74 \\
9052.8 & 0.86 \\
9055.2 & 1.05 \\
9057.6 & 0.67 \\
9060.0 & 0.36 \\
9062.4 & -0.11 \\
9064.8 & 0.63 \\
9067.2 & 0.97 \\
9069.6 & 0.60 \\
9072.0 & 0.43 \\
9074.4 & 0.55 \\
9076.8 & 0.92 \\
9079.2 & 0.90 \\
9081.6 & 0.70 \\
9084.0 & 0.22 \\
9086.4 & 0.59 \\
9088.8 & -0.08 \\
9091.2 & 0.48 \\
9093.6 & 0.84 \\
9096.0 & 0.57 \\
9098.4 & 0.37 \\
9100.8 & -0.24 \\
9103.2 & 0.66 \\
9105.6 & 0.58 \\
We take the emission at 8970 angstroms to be [O III] 5007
